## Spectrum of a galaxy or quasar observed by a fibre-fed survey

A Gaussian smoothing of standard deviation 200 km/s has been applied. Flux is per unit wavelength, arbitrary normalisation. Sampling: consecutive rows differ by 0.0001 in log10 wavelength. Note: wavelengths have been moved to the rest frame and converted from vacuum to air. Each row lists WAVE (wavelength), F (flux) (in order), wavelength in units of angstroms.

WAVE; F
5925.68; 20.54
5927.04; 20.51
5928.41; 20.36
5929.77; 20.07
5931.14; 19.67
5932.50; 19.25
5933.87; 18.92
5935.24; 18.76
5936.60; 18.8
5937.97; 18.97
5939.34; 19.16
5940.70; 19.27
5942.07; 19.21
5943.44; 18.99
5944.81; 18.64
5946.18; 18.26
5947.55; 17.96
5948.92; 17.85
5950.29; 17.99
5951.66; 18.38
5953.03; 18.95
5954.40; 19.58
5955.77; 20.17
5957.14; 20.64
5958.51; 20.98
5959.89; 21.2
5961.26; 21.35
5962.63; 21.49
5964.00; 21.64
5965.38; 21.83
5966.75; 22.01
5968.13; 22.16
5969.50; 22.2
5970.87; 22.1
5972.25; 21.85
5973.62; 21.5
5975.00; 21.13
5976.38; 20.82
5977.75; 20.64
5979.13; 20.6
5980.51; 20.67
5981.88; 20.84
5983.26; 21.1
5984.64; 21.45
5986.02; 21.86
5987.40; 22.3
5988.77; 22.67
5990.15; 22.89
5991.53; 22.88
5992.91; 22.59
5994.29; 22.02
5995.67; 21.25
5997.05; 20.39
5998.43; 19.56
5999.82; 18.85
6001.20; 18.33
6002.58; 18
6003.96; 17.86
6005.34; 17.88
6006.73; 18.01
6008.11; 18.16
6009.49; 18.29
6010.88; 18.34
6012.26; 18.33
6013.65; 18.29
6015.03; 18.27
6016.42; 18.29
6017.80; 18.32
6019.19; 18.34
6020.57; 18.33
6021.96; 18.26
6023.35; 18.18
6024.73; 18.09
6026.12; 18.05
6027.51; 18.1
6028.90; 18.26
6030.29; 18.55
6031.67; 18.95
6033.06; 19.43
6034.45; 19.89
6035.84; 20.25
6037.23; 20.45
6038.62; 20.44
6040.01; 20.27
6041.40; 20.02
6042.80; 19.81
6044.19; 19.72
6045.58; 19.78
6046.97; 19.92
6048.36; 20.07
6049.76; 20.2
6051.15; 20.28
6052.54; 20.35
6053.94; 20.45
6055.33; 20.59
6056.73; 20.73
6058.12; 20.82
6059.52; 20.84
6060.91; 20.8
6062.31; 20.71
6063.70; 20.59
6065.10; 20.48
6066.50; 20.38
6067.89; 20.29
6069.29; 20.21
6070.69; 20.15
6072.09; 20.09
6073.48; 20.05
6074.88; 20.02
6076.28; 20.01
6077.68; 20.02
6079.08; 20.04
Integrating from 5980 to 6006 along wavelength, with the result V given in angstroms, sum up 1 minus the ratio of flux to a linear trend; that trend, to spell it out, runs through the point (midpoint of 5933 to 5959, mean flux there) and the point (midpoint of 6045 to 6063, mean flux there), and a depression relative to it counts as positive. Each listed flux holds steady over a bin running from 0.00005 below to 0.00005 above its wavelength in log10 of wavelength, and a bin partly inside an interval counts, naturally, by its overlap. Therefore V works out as -1.4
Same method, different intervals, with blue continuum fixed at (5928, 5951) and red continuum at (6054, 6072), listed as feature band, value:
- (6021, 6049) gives 1.2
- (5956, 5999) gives -4.6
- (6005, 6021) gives 1.3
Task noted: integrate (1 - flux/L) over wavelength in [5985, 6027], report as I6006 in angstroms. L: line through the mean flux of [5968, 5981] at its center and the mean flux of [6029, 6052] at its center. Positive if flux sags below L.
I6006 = 2.5 angstroms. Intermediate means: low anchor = 21.3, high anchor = 19.8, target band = 19.4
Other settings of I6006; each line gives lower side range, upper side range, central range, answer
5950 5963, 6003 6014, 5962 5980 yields -1.81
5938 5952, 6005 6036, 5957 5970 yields -2.12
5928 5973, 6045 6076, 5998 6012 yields 1.29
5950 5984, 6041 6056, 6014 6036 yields 1.93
